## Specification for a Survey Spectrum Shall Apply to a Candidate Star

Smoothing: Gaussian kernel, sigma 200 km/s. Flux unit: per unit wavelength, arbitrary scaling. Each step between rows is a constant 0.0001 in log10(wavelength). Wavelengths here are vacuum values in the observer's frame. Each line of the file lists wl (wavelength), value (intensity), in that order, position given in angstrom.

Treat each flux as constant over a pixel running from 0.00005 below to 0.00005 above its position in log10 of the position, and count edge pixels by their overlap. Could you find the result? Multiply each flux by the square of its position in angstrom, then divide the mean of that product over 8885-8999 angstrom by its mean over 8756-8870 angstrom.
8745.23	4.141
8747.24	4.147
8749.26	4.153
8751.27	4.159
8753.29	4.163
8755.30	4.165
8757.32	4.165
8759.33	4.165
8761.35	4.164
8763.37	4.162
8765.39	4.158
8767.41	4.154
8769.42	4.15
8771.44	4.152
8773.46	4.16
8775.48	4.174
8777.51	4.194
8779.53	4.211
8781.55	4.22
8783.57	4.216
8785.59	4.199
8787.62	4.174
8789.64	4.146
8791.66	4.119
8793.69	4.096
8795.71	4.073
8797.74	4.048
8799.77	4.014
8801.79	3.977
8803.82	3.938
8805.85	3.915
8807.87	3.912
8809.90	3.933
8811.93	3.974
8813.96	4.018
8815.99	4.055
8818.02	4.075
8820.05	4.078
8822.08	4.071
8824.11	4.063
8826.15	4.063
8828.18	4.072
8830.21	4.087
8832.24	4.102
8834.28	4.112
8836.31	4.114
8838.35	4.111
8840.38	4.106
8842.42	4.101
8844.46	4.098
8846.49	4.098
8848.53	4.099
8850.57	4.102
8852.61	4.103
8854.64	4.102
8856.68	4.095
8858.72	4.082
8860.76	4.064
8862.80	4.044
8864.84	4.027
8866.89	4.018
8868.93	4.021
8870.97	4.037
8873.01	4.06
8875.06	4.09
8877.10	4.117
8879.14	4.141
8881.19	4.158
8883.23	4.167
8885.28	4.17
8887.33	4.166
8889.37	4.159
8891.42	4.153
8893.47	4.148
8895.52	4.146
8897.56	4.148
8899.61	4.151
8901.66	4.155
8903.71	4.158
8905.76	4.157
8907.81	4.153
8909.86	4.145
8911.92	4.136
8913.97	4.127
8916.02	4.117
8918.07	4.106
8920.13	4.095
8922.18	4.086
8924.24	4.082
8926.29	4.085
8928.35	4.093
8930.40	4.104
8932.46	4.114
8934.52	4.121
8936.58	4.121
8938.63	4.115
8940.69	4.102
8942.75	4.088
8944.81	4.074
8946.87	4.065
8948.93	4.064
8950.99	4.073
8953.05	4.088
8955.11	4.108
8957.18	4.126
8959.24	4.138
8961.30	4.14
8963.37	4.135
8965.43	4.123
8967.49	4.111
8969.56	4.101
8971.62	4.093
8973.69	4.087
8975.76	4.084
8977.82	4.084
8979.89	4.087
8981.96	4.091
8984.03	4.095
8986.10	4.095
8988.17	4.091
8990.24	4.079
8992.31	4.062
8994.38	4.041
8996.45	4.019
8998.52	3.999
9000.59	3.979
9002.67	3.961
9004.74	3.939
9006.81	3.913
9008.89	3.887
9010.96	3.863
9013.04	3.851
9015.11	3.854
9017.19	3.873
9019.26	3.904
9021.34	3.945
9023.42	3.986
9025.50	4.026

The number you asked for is 1.03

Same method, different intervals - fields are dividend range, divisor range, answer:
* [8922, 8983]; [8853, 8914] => 1.01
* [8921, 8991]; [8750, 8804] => 1.03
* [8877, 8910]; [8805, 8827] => 1.05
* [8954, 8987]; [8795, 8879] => 1.04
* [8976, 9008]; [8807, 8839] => 1.03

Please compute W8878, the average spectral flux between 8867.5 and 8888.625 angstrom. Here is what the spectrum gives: 4.11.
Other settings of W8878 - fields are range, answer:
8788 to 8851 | 4.06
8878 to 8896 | 4.16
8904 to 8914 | 4.14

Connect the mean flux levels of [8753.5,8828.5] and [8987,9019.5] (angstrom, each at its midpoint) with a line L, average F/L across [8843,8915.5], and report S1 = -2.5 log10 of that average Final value -0.02 mag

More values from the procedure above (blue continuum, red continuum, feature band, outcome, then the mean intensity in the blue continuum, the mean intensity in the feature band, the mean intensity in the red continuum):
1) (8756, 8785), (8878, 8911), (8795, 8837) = 0.04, 4.18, 4.03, 4.15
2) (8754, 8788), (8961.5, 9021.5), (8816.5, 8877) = 0.01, 4.18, 4.08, 4.02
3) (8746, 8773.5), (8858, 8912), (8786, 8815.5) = 0.03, 4.16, 4.03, 4.12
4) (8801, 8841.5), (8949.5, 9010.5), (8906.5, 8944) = -0.02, 4.04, 4.11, 4.06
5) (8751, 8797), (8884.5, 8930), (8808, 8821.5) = 0.04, 4.16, 4.02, 4.13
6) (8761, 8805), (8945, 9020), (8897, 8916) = -0.02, 4.13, 4.15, 4.04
